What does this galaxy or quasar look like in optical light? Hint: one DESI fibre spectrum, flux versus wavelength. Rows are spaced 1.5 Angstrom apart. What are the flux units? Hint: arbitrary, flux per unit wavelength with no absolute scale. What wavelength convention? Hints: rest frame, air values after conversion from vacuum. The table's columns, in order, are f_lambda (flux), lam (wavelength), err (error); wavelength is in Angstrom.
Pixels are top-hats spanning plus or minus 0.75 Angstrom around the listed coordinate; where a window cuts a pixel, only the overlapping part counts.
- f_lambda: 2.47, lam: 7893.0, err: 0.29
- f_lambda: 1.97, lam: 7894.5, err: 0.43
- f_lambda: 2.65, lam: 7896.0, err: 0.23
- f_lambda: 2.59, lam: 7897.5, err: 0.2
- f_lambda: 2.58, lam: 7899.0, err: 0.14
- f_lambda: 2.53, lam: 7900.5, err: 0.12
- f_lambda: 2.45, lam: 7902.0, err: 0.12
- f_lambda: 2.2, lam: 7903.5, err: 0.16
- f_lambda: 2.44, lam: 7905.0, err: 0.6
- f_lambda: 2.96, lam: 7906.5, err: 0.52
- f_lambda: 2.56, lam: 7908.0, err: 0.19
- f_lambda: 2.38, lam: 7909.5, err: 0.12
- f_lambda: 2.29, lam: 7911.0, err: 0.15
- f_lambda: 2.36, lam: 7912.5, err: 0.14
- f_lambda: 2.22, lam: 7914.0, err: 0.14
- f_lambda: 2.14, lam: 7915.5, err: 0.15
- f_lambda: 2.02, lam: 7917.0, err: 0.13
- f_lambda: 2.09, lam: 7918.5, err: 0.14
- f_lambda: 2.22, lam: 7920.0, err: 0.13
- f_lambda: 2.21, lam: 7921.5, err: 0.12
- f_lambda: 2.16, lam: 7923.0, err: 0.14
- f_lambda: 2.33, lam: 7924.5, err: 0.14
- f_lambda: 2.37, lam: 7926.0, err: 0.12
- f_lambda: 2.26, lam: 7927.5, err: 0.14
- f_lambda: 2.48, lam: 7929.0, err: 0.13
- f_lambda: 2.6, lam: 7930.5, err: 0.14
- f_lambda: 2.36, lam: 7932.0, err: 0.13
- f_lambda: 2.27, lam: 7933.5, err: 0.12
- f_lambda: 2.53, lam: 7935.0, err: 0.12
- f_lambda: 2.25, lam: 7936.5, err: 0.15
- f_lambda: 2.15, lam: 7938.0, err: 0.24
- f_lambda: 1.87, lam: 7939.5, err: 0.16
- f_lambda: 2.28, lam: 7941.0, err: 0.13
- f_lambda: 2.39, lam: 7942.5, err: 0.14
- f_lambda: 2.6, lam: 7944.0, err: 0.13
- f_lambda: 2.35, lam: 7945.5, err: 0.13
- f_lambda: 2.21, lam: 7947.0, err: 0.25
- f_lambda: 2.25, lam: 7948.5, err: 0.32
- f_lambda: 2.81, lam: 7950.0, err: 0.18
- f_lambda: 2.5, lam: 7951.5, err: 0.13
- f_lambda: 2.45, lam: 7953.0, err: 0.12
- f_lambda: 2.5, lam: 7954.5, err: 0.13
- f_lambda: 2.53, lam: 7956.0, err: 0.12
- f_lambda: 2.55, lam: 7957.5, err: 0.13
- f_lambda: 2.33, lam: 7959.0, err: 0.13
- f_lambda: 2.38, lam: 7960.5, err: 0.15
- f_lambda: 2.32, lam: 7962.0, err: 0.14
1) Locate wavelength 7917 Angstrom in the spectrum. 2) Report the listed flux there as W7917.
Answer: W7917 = 2.02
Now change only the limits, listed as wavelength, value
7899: 2.58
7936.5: 2.25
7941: 2.28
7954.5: 2.5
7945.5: 2.35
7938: 2.15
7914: 2.22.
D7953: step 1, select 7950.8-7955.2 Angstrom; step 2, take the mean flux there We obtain 2.48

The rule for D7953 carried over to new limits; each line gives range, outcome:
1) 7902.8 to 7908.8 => 2.54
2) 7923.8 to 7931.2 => 2.41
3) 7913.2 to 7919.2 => 2.12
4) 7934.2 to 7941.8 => 2.22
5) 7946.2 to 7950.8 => 2.42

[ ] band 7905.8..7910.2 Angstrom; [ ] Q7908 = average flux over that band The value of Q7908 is 2.63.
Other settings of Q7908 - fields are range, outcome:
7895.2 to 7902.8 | 2.55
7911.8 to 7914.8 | 2.29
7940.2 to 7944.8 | 2.42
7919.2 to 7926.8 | 2.26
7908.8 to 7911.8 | 2.33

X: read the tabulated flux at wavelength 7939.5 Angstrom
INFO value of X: 1.87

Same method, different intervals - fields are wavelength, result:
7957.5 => 2.55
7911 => 2.29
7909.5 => 2.38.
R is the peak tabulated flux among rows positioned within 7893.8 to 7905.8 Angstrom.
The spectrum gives 2.65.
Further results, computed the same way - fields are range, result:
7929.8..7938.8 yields 2.6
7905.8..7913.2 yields 2.96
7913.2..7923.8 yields 2.22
